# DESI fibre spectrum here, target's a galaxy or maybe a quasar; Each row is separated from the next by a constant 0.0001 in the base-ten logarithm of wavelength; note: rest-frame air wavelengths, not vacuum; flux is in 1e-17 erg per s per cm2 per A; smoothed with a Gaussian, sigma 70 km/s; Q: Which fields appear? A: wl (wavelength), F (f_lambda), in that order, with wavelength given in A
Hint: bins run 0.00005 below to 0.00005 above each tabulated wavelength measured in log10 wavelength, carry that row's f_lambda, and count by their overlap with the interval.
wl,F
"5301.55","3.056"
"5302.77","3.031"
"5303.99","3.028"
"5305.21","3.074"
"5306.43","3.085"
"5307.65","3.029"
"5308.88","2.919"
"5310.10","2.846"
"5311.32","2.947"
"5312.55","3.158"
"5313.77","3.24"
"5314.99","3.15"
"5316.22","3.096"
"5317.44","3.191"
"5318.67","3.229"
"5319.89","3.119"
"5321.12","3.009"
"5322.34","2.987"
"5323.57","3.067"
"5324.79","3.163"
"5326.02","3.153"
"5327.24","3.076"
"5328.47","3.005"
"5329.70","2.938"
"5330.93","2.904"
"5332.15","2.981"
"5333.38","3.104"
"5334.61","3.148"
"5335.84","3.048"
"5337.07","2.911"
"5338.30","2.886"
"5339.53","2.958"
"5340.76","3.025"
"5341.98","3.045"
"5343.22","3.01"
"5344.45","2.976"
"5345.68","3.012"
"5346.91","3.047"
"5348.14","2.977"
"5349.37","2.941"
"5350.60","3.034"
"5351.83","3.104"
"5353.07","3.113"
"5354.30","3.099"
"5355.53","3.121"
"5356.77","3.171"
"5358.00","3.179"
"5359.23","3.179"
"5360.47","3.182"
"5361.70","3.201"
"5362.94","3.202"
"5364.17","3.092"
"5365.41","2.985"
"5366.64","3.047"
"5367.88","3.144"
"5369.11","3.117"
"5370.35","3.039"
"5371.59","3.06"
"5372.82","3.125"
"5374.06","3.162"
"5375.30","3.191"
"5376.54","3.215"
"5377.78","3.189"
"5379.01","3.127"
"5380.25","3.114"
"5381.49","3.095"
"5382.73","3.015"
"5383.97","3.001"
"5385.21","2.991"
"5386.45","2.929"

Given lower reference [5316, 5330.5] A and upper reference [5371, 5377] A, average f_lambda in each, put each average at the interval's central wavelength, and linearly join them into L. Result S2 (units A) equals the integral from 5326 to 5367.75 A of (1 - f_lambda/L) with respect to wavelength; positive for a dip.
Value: 0.8 A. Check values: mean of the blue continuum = 3.08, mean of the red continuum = 3.15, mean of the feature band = 3.05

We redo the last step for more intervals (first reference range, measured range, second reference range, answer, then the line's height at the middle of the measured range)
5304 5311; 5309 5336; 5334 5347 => -0.64 A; 3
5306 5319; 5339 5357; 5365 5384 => 0.31 A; 3.09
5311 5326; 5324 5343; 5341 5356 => 0.34 A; 3.08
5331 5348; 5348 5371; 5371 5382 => -0.17 A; 3.08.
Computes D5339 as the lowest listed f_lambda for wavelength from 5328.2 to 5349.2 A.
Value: 2.886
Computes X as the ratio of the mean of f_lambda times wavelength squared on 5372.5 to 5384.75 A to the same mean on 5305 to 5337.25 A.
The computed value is 1.04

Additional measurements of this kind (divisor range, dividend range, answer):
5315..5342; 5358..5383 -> 1.04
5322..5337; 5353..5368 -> 1.04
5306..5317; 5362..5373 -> 1.03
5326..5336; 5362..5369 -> 1.04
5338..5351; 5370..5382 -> 1.06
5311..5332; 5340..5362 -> 1.01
